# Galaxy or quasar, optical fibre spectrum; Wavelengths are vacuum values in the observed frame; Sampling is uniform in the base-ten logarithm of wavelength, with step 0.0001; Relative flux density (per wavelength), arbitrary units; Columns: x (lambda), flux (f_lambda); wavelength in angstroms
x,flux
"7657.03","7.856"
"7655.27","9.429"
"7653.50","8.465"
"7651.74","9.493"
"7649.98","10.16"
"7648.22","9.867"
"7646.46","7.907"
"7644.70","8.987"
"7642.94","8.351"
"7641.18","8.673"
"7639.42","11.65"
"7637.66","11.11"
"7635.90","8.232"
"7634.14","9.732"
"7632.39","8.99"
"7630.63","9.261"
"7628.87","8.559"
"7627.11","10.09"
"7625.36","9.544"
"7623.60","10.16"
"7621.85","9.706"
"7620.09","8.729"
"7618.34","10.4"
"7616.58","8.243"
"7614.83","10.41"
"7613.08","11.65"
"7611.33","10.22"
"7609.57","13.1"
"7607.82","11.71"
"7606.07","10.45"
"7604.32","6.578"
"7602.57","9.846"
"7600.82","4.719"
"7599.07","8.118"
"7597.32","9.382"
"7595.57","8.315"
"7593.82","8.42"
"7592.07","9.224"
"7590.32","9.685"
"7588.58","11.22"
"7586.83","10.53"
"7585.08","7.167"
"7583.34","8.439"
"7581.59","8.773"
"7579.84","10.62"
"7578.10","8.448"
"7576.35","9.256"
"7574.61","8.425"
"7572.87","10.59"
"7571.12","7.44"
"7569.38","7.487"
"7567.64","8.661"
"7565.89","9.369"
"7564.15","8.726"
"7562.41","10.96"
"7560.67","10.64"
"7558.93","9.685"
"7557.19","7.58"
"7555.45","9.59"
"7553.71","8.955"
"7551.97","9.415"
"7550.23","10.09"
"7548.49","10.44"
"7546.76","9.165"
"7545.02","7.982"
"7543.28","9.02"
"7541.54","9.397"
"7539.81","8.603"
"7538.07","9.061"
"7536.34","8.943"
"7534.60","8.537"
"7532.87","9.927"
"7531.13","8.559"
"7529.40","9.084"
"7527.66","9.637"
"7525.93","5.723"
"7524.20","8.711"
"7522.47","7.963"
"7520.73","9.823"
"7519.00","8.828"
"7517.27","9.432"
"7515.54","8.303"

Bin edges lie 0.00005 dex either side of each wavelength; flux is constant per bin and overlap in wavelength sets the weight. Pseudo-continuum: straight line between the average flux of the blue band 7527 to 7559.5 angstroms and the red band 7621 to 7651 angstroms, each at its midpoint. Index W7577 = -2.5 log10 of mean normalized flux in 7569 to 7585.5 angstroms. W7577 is 0.06 mag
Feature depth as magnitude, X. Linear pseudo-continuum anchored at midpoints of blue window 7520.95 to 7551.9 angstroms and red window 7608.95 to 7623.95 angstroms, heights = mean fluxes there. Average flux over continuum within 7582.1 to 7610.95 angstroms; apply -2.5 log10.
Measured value 0.08 mag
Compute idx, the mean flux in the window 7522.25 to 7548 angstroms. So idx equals 8.73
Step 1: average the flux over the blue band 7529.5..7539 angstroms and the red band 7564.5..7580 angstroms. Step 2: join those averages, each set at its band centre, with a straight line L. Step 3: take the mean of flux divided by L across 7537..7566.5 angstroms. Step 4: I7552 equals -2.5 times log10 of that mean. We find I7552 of -0.05 mag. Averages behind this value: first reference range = 9.01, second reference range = 8.84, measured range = 9.33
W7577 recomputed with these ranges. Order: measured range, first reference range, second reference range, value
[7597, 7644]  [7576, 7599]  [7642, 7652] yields -0.048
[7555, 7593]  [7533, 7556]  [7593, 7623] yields 0.011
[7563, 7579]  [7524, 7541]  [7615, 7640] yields 0.037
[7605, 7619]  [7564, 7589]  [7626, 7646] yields -0.163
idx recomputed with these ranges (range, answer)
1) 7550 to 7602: 8.99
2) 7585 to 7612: 9.35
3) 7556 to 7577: 9.08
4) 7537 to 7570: 9.21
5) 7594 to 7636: 9.43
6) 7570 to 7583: 9.02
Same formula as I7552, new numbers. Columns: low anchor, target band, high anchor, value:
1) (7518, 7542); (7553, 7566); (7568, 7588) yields -0.07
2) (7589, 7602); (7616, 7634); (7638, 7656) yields -0.05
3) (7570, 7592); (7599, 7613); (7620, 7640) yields -0.01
